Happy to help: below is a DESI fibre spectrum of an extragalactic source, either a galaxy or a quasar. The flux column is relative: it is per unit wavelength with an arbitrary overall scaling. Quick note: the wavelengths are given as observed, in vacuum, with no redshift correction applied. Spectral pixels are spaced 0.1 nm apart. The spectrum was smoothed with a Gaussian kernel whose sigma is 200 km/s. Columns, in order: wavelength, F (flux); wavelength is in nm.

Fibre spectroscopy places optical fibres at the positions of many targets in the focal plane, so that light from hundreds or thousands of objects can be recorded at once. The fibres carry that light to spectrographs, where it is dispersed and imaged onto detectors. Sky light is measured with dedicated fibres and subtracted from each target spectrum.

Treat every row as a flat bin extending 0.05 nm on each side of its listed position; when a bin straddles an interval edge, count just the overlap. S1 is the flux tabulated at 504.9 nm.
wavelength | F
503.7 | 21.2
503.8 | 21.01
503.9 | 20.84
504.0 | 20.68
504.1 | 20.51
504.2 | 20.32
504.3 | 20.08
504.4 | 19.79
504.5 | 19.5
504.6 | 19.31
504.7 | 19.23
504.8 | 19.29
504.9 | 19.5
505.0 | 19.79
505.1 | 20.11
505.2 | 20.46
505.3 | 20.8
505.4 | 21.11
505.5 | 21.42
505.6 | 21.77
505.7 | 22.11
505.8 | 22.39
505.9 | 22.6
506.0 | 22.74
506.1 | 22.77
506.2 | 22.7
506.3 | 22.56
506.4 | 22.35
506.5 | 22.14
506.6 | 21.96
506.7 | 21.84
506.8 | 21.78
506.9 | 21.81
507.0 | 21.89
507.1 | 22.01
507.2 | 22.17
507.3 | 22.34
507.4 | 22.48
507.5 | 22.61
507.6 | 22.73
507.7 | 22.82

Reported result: 19.5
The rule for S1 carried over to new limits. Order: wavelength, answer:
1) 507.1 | 22.01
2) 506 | 22.74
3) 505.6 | 21.77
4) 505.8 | 22.39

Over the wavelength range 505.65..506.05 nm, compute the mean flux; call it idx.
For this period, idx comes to 22.5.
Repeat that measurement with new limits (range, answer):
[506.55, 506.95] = 21.8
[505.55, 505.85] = 22.1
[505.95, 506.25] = 22.7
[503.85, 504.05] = 20.8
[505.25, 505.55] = 21.1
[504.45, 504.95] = 19.4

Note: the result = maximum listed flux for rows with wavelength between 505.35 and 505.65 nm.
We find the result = 21.77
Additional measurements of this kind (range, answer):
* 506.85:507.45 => 22.48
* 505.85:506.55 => 22.77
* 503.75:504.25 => 21.01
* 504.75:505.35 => 20.8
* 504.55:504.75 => 19.31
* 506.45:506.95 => 22.14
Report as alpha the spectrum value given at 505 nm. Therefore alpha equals 19.79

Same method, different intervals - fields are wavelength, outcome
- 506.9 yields 21.81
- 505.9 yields 22.6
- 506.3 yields 22.56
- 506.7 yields 21.84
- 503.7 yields 21.2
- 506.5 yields 22.14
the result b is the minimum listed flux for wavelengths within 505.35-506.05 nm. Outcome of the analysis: 21.11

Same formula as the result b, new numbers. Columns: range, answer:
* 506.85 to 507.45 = 21.81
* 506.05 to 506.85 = 21.78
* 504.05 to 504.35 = 20.08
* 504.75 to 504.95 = 19.29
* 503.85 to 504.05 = 20.68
